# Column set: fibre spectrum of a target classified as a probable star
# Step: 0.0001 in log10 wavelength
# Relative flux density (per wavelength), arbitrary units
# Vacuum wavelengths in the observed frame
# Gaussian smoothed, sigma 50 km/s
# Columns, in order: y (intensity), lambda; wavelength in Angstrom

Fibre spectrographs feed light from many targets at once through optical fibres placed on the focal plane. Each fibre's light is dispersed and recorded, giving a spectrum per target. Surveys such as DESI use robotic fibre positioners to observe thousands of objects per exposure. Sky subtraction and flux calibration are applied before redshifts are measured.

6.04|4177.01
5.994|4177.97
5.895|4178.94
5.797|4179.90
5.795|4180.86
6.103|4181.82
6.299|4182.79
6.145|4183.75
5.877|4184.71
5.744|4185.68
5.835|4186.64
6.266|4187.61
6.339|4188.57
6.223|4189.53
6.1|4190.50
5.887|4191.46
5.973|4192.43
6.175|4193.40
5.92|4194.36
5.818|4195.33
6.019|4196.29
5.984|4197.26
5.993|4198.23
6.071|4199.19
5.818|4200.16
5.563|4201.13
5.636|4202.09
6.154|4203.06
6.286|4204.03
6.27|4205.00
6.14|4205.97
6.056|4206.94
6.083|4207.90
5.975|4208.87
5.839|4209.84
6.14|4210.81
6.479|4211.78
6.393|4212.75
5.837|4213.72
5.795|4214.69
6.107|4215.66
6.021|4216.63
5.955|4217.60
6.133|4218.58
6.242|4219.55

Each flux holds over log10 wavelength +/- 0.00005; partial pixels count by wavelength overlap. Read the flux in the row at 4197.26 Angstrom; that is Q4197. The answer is 5.984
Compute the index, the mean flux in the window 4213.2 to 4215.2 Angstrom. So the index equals 5.83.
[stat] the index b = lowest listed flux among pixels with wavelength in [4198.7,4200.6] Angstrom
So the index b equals 5.818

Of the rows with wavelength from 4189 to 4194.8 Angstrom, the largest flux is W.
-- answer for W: 6.223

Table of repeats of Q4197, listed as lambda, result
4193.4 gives 6.175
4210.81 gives 6.14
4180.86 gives 5.795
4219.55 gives 6.242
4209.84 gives 5.839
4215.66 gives 6.107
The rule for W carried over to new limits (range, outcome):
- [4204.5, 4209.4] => 6.27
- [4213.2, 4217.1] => 6.107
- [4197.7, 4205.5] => 6.286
